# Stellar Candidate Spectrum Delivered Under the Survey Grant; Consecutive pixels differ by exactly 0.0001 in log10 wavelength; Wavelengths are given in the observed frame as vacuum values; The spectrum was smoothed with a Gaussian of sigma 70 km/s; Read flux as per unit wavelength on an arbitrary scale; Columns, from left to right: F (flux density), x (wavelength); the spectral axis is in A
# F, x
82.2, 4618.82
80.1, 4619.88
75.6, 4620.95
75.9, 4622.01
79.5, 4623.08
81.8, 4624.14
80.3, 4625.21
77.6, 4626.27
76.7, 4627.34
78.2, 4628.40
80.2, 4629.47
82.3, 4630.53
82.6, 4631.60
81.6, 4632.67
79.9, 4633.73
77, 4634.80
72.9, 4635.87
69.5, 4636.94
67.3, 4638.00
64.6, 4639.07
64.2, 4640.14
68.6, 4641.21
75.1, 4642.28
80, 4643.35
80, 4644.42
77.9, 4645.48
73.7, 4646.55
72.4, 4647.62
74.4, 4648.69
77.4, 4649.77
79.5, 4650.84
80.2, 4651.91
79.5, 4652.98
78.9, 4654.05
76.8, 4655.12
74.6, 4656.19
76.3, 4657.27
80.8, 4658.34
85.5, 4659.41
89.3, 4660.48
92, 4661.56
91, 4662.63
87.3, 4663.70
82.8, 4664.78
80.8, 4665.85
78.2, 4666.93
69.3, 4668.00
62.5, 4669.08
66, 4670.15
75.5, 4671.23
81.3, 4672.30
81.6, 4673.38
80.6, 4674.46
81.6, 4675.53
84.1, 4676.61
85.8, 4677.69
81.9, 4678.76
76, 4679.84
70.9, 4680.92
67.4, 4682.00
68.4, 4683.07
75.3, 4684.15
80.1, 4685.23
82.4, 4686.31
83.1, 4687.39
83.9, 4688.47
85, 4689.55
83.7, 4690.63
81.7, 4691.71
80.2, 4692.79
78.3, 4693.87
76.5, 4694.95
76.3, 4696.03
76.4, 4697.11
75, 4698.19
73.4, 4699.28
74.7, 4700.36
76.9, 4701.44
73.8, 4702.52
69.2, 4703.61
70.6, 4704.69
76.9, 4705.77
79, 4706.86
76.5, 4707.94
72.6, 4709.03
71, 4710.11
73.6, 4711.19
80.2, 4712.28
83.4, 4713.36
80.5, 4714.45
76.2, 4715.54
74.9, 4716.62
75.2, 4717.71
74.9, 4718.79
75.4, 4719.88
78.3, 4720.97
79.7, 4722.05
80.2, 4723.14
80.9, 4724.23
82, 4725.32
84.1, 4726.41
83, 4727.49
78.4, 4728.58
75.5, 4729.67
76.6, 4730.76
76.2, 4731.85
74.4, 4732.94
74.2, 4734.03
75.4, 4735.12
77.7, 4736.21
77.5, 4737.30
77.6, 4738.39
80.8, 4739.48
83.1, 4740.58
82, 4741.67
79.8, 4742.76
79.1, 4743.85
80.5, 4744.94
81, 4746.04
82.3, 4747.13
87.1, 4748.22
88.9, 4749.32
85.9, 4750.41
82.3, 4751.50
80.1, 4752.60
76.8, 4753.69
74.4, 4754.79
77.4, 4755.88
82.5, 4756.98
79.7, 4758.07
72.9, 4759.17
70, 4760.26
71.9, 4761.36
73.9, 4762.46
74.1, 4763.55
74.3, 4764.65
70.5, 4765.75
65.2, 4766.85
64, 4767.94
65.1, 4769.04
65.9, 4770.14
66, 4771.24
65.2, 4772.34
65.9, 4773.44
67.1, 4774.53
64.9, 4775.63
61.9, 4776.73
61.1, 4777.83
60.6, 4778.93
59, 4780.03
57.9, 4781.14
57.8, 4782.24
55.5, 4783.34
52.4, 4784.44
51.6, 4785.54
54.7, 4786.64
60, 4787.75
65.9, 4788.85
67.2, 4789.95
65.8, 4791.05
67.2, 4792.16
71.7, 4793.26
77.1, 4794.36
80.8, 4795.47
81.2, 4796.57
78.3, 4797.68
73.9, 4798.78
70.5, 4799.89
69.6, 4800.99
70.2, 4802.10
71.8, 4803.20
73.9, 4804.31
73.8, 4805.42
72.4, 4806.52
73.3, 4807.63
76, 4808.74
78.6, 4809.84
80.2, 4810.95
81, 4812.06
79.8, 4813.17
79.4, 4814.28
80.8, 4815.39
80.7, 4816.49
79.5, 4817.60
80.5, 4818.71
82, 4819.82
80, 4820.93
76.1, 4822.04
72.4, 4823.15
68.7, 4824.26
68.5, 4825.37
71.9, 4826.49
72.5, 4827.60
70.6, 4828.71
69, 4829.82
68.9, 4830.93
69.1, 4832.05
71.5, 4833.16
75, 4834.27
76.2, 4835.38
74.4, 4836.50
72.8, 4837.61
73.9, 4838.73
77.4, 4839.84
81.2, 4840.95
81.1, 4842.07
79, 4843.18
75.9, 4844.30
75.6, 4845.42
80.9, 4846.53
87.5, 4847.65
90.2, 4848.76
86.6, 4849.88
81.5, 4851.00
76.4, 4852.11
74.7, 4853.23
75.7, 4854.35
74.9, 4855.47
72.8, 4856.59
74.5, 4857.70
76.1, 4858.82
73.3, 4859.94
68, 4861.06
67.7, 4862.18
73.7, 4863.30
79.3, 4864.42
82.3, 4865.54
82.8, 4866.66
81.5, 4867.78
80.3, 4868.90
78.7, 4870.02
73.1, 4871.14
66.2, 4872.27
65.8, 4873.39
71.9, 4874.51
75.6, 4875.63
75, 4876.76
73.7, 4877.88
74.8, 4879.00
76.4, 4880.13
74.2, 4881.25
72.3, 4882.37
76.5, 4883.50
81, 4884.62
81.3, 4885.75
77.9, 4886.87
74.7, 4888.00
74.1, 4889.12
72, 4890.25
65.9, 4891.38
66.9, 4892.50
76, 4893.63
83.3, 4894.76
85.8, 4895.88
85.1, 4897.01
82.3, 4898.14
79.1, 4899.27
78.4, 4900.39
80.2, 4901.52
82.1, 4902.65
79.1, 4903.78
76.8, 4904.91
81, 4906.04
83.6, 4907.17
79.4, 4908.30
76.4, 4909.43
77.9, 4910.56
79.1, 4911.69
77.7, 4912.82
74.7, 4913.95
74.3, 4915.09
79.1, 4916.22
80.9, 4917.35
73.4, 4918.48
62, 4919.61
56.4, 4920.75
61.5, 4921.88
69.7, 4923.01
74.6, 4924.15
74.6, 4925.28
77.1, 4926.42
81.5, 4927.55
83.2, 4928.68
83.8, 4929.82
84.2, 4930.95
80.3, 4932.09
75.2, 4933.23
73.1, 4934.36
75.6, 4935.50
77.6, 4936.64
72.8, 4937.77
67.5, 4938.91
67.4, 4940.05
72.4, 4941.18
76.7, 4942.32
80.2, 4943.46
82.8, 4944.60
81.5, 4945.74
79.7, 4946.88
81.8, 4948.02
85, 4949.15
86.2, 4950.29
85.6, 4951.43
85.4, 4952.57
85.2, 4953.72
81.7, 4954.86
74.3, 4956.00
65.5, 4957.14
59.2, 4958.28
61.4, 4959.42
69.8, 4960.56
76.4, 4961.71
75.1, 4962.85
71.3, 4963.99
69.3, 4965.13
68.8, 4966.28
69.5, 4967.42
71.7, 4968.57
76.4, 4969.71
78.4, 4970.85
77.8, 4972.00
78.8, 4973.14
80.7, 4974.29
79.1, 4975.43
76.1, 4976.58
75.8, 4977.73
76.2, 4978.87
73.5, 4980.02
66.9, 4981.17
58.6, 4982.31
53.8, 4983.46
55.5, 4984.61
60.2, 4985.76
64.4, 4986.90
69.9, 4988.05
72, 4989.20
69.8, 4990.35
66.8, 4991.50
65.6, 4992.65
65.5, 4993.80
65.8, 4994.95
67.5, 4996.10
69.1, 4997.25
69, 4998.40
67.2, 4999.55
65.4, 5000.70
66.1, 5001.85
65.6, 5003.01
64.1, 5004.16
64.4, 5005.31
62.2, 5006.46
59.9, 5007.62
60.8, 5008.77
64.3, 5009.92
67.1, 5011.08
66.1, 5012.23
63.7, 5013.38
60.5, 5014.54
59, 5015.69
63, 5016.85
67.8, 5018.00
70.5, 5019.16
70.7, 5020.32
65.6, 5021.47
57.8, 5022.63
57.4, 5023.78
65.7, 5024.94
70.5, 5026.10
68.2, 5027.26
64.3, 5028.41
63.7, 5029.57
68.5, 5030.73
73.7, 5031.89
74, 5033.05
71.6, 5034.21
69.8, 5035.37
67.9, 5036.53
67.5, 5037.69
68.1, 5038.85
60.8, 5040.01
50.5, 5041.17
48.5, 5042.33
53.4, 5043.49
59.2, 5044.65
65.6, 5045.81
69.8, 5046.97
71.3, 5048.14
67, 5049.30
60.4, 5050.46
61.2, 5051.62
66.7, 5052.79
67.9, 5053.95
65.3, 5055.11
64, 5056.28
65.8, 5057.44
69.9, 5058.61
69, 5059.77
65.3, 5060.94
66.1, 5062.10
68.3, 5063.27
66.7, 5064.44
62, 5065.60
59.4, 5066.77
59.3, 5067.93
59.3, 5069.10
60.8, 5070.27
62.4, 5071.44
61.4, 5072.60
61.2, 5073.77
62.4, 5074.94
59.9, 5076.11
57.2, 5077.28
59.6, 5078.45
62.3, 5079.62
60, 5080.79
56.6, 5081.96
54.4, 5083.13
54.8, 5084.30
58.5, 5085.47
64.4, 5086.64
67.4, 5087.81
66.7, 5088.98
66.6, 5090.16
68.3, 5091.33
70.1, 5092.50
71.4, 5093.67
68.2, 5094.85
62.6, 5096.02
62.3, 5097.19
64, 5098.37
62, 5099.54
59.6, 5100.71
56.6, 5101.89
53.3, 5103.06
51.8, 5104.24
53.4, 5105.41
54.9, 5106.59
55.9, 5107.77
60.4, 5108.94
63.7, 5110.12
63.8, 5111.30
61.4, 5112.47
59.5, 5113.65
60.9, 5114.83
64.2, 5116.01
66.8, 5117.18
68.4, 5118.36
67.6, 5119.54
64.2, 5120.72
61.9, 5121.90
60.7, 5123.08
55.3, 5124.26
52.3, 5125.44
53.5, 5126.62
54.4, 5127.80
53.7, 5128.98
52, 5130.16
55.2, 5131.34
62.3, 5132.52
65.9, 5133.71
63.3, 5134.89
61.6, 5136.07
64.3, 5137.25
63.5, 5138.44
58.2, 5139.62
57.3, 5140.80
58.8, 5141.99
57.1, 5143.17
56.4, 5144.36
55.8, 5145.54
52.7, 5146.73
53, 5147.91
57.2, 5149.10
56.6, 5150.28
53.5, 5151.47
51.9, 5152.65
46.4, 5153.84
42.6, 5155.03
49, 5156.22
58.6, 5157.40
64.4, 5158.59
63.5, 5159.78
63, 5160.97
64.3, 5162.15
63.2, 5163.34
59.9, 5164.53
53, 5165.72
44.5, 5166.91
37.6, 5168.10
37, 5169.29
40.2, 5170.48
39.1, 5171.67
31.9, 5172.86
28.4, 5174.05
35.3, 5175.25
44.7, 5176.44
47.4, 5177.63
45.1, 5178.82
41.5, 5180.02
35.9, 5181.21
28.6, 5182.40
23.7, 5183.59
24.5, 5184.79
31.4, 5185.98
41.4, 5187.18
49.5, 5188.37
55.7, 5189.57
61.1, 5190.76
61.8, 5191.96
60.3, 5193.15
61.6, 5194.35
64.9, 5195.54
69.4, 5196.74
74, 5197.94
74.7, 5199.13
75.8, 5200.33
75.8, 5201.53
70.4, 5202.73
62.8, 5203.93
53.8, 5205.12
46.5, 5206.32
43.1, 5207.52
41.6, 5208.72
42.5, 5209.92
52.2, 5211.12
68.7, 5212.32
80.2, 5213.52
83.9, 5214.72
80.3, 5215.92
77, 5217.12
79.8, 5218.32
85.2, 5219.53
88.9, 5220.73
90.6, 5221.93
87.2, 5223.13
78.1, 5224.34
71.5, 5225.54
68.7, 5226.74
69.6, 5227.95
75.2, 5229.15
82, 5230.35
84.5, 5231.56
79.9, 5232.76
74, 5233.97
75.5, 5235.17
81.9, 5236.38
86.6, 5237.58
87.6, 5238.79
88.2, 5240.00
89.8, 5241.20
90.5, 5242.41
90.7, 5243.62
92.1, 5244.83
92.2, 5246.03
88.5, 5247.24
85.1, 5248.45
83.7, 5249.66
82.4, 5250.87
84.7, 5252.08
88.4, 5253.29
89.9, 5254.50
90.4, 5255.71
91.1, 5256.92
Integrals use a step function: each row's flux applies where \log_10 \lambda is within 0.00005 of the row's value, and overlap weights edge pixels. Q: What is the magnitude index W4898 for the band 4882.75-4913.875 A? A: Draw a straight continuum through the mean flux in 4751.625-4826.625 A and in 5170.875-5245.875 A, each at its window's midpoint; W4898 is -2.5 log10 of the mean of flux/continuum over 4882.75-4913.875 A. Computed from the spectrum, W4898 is -0.13 mag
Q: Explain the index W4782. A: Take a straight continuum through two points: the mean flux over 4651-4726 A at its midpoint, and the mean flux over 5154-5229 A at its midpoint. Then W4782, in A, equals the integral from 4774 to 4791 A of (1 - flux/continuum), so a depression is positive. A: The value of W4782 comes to 3.3 A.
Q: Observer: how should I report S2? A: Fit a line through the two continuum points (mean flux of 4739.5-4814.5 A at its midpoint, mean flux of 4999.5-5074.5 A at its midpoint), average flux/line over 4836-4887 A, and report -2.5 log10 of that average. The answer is -0.106 mag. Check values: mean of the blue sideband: 72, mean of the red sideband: 64.5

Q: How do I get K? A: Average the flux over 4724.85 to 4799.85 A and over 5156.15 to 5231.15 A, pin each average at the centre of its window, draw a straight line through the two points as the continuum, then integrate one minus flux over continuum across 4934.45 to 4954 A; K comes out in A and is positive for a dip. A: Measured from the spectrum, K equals -3.6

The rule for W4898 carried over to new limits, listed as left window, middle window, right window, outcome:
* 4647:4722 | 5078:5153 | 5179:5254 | 0.19 mag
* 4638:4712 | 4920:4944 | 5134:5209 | -0.16 mag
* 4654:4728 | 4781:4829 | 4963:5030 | 0.04 mag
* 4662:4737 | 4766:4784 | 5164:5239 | 0.19 mag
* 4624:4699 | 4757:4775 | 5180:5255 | 0.10 mag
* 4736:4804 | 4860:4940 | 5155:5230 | -0.13 mag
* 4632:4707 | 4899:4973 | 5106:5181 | -0.18 mag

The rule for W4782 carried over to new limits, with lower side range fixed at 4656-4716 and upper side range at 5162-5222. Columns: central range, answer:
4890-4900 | -1.3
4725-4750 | -1.3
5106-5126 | -0.9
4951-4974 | -3.0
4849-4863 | -1.0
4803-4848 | -2.6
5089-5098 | -1.1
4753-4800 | 3.9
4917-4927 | -0.4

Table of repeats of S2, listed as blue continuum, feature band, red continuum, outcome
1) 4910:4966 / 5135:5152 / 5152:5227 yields 0.045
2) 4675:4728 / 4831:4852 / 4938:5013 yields -0.054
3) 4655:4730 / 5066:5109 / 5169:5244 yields 0.099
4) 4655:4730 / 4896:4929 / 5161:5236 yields -0.097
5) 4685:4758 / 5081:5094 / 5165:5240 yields 0.028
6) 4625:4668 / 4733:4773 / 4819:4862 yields 0.008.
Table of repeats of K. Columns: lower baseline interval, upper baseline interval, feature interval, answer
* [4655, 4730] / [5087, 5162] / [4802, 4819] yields -0.92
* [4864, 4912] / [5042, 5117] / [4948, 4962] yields -0.89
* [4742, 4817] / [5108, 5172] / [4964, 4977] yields -2.23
